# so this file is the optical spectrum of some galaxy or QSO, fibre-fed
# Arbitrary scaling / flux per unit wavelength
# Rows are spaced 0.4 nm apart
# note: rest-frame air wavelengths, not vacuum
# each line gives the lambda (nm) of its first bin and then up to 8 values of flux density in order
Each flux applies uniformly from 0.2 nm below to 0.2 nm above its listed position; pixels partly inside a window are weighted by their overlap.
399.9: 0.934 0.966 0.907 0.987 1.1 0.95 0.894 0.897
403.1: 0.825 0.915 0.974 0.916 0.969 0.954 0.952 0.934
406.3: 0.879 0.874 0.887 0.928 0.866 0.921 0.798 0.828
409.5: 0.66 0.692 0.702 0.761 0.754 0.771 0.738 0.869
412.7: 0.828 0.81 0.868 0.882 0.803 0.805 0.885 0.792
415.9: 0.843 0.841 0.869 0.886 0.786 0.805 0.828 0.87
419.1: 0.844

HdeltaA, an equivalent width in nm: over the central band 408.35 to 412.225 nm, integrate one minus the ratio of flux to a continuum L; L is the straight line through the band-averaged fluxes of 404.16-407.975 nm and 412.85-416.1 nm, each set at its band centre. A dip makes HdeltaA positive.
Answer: 0.53 nm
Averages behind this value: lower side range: 0.918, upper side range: 0.836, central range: 0.756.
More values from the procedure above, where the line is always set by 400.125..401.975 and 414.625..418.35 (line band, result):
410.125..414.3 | 0.37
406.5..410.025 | 0.32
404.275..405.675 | -0.01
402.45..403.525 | 0.10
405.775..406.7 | 0.04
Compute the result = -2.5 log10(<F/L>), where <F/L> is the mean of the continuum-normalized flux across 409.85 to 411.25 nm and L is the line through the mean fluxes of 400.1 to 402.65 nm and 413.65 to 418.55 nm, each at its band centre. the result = 0.21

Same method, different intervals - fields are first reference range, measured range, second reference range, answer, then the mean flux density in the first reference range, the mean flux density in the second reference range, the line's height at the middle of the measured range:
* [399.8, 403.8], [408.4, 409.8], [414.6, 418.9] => 0.16 mag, 0.939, 0.838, 0.889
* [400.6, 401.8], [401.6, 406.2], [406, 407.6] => 0.02 mag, 1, 0.892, 0.949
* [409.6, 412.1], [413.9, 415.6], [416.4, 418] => -0.04 mag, 0.733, 0.839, 0.798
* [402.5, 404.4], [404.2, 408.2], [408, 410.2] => -0.09 mag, 0.905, 0.78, 0.844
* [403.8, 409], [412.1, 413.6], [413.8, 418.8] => 0.02 mag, 0.909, 0.837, 0.862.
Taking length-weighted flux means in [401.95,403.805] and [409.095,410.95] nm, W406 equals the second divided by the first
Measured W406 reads 0.80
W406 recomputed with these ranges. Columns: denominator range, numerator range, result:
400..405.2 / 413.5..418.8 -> 0.89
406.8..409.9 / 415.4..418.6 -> 1.00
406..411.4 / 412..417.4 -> 1.04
